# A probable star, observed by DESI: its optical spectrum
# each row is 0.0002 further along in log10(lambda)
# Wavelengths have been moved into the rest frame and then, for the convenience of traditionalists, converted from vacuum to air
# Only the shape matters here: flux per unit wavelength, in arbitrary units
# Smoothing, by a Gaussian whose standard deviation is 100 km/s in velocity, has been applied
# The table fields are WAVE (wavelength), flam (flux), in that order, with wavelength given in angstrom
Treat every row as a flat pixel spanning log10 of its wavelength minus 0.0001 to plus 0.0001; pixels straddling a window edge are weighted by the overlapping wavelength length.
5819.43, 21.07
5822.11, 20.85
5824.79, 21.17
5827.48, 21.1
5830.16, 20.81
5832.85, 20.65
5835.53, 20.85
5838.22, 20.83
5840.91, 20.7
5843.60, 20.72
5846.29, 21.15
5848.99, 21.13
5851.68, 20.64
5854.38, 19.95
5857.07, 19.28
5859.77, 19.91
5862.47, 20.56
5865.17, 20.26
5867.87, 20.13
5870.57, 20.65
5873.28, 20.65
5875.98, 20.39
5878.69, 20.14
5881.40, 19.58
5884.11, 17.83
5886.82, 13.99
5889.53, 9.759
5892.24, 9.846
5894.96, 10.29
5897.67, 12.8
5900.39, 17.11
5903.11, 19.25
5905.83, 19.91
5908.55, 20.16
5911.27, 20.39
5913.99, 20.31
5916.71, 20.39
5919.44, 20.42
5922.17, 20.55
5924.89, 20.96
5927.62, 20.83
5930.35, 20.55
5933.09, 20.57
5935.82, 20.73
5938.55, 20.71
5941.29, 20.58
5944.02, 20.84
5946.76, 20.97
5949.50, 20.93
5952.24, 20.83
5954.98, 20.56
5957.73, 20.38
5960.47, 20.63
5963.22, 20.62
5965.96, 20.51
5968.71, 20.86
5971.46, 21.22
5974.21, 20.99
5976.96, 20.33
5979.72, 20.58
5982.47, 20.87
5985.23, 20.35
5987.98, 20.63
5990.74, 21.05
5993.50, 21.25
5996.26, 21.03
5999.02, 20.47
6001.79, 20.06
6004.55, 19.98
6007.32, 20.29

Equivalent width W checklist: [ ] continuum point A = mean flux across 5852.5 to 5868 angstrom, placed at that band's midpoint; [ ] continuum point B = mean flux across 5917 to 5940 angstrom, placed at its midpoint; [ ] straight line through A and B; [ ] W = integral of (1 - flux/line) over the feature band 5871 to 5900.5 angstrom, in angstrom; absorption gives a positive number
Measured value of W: 6.5 angstrom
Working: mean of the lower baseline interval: 20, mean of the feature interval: 15.8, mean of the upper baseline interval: 20.6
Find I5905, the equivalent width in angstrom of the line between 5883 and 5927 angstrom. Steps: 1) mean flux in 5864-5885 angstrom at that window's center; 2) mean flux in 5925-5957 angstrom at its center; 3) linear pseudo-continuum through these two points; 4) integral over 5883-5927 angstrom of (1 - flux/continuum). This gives 6.9 angstrom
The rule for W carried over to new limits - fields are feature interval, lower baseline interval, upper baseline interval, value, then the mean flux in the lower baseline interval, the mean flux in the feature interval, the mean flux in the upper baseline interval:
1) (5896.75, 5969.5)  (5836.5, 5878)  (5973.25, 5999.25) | 1.7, 20.5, 20.2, 20.8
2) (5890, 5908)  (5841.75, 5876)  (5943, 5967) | 5.0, 20.4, 14.9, 20.7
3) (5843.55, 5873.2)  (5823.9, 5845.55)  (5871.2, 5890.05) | -1.6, 20.9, 20.4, 17.9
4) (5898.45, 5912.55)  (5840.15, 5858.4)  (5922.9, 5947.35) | 1.1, 20.5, 19.1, 20.7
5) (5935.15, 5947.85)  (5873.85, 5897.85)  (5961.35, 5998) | -1.5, 15.2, 20.8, 20.8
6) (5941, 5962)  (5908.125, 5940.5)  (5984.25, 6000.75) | -0.1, 20.6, 20.7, 20.8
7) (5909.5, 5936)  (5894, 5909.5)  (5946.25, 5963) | -3.4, 16.7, 20.6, 20.7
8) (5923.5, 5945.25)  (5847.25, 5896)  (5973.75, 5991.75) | -1.3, 18.1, 20.7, 20.7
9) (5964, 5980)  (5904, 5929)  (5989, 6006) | -0.1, 20.4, 20.8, 20.6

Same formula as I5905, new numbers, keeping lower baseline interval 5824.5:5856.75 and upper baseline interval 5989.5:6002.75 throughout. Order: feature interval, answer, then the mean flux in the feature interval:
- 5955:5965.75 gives 0.1 angstrom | 20.5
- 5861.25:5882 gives 0.4 angstrom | 20.3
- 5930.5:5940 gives 0.1 angstrom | 20.6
